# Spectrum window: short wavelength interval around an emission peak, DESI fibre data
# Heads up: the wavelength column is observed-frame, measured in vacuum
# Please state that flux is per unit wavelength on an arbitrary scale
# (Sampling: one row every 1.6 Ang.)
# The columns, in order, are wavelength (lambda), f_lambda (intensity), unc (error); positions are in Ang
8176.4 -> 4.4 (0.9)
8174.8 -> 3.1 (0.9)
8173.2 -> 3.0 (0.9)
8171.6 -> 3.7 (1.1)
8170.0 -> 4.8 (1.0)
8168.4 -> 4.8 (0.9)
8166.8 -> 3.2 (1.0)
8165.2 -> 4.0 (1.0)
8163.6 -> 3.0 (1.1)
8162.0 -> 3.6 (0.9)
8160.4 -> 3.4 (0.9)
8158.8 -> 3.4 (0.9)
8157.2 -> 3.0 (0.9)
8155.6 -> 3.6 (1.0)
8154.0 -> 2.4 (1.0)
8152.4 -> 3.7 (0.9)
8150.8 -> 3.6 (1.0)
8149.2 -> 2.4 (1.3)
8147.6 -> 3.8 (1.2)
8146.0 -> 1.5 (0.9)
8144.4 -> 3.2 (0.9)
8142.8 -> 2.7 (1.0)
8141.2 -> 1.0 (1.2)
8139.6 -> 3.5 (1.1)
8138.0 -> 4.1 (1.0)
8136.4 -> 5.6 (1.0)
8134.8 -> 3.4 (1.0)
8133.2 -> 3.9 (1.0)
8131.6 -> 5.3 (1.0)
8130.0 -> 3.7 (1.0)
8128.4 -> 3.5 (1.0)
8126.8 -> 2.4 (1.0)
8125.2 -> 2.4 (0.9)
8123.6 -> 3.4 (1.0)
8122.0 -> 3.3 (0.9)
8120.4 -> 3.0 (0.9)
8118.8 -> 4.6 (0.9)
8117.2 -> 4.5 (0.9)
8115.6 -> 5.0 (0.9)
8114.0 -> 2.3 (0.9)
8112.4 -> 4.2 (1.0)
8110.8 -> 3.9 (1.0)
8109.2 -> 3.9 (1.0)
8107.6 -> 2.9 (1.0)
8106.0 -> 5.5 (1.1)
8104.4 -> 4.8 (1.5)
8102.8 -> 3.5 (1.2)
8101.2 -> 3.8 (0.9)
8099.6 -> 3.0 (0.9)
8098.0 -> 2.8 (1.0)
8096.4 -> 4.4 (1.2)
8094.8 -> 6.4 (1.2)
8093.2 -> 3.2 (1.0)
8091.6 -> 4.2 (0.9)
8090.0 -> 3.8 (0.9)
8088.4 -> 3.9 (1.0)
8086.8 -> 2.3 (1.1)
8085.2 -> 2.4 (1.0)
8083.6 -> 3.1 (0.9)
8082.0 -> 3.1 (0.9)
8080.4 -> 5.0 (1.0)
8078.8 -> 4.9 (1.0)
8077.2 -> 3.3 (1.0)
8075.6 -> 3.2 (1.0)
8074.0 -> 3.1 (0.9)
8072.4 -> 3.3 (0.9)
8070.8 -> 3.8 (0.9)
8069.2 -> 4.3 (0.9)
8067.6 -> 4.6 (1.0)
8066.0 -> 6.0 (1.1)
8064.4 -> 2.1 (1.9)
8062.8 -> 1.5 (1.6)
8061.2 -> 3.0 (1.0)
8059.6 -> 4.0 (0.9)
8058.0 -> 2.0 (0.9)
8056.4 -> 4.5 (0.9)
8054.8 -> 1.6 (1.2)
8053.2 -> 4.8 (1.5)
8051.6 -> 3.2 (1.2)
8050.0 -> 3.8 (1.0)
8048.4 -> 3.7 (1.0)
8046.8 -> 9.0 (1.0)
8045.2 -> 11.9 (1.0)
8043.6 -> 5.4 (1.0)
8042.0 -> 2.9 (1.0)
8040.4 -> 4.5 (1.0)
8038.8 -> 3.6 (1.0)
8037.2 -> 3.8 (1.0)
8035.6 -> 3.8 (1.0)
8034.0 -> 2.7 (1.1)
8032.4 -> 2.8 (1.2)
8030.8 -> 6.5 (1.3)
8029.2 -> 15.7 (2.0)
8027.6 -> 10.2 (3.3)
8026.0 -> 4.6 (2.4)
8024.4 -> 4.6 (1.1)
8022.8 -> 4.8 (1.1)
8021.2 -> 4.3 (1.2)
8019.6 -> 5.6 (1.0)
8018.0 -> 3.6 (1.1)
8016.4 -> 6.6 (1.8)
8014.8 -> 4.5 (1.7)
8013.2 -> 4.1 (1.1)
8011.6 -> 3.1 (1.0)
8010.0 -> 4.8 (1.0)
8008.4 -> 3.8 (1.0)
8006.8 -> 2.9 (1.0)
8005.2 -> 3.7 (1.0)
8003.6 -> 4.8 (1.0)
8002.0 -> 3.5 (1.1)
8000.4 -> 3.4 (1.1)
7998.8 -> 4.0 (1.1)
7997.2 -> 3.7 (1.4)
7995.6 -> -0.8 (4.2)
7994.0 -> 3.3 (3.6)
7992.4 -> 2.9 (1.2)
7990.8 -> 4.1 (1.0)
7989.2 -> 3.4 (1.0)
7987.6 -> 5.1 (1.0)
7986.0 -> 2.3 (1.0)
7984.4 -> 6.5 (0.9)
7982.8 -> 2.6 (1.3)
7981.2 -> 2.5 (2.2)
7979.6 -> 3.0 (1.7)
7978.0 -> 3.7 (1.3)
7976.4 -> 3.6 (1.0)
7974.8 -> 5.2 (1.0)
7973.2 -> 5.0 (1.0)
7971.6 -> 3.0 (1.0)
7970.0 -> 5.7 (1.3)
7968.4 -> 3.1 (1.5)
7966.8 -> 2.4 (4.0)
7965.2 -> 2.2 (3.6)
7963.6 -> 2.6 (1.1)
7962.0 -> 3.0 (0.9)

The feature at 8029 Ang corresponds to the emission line [S II] 6716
